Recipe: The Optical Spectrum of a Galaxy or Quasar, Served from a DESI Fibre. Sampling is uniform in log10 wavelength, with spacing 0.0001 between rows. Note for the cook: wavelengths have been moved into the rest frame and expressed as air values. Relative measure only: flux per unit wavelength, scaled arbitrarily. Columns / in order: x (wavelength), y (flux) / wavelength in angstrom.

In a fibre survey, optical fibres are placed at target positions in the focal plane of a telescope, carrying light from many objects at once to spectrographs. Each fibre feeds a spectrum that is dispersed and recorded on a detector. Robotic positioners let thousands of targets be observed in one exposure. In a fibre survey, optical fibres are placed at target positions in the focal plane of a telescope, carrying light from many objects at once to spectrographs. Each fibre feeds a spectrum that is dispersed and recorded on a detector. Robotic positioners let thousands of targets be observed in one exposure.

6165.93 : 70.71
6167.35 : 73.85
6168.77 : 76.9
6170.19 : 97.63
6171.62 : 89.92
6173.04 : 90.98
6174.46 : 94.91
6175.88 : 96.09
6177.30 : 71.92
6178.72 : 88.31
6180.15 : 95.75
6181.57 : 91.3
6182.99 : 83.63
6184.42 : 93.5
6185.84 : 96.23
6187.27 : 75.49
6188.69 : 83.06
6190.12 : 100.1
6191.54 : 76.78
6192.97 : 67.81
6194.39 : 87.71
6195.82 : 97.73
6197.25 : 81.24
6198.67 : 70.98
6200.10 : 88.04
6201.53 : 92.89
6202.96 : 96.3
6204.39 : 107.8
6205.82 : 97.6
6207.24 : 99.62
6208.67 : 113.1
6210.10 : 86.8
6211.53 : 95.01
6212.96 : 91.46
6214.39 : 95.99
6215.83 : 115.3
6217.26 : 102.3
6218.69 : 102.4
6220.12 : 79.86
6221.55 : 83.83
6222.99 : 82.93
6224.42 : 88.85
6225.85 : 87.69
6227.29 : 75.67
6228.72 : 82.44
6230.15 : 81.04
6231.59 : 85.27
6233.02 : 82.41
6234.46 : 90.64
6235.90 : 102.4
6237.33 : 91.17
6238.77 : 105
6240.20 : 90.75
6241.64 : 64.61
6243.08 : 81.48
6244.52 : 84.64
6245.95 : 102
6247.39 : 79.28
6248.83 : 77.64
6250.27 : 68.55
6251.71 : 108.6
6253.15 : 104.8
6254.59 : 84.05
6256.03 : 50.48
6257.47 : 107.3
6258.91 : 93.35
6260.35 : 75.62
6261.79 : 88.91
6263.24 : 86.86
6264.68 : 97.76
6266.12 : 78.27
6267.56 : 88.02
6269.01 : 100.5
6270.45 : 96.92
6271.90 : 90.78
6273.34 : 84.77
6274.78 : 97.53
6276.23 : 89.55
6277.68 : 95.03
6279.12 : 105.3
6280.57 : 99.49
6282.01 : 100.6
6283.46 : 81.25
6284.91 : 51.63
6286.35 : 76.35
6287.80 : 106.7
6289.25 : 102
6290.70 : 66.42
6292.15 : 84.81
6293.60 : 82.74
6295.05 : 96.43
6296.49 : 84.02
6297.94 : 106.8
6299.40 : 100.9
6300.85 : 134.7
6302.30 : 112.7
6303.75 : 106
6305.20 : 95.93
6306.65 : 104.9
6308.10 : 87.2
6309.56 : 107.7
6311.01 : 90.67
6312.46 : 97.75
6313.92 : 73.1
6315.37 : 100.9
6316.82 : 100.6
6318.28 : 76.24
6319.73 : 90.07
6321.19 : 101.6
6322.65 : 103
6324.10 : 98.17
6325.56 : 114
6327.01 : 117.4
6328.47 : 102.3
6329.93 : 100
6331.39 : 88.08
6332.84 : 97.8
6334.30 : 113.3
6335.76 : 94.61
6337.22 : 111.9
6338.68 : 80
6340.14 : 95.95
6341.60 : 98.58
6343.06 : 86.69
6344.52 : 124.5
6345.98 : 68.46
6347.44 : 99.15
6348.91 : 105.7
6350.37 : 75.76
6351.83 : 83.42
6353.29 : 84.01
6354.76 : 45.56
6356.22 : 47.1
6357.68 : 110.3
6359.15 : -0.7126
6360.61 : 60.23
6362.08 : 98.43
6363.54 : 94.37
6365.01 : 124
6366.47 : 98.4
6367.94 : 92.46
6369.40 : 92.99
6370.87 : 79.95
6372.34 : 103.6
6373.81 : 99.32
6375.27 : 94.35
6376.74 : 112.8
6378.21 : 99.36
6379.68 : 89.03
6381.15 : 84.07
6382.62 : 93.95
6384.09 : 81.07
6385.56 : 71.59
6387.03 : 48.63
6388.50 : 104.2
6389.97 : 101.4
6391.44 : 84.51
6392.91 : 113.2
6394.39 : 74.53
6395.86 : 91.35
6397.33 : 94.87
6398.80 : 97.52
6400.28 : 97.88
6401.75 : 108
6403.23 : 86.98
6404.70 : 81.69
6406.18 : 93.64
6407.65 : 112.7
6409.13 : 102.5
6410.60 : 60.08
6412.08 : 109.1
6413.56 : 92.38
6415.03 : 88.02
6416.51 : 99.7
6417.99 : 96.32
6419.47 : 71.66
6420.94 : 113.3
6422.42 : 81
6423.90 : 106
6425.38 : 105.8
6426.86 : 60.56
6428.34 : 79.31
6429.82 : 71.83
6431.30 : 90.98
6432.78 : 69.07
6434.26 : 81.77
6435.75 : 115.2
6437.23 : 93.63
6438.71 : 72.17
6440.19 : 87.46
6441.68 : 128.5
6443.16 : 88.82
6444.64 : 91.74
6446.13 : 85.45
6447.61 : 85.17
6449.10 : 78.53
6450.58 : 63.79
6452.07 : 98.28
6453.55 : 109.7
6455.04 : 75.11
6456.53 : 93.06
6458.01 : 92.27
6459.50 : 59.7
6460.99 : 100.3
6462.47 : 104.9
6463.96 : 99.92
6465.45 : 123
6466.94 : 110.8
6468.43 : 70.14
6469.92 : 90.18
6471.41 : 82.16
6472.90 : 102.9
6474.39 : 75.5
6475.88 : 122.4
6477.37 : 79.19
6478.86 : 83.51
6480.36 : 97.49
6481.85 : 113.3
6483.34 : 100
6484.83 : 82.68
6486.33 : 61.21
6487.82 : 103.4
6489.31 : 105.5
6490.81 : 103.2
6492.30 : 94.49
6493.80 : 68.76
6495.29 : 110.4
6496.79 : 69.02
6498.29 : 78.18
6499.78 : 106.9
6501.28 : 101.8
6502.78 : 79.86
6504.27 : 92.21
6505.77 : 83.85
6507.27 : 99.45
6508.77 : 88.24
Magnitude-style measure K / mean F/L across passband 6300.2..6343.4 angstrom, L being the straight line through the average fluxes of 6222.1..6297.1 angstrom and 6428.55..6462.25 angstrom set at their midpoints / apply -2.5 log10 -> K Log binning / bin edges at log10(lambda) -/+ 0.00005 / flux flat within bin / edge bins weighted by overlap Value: -0.14 mag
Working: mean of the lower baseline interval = 87.7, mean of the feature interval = 99.5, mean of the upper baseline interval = 88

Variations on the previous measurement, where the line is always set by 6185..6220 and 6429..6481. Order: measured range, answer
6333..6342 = -0.09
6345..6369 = 0.13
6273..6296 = 0.04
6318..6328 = -0.11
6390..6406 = -0.03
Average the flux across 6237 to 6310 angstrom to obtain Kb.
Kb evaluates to 91.3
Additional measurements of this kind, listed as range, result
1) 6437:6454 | 89.9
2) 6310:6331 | 97.5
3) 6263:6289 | 90.7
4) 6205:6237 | 92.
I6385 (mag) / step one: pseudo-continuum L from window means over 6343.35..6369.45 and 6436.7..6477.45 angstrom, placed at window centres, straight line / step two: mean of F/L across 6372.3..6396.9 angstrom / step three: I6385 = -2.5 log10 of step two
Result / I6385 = -0.061 mag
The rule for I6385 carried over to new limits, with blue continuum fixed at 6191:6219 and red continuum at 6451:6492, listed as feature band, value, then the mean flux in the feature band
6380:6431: 0.044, 90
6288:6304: -0.051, 98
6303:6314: -0.037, 96.8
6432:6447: 0.029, 91.3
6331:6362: 0.110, 84.5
